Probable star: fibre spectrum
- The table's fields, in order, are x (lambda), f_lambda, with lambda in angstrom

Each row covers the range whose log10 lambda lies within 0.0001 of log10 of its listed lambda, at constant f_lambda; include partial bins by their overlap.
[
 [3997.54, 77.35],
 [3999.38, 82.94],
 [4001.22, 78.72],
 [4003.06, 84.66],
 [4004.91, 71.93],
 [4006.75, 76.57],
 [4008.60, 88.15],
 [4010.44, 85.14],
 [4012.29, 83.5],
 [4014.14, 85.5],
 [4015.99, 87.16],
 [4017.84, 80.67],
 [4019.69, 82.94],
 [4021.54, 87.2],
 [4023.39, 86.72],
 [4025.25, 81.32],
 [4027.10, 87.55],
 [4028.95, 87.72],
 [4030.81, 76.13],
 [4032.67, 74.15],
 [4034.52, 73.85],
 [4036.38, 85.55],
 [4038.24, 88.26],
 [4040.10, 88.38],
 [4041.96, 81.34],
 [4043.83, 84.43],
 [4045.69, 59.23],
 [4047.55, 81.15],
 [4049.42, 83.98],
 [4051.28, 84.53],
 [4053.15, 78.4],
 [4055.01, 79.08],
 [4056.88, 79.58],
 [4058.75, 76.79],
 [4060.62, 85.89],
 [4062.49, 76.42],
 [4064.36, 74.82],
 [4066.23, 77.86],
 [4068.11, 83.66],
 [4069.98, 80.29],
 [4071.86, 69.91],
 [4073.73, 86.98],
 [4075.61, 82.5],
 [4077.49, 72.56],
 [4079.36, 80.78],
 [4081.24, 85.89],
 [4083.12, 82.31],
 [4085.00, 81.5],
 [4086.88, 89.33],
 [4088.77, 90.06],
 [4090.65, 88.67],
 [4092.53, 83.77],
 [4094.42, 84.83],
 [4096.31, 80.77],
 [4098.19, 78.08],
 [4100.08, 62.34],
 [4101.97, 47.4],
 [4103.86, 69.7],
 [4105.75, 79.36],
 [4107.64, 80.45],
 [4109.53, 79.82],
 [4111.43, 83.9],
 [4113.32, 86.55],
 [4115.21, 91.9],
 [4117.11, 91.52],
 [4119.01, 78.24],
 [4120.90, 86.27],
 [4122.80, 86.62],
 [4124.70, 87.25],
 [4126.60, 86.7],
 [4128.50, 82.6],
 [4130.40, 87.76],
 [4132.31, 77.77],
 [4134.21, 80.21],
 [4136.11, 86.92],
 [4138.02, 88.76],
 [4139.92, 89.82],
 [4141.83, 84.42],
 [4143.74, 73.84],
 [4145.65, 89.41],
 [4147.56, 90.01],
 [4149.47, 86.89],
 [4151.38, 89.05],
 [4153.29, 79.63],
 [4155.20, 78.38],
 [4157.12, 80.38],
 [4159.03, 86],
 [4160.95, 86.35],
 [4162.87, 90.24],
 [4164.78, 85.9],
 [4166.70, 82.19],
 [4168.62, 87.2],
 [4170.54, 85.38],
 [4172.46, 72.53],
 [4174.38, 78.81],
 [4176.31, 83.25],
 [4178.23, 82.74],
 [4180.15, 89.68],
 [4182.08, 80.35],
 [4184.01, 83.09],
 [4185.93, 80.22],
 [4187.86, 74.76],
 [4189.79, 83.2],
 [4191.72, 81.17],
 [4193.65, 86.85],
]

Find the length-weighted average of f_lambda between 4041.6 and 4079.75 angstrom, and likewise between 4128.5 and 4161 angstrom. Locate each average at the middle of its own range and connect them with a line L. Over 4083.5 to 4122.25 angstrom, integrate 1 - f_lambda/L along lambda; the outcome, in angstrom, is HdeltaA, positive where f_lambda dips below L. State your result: 0.41 angstrom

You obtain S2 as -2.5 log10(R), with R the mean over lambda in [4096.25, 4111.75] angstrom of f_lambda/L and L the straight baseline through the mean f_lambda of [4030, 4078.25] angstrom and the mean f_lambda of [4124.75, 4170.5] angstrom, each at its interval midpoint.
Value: 0.14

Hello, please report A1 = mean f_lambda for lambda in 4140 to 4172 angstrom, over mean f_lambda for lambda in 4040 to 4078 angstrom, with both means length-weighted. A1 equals 1.07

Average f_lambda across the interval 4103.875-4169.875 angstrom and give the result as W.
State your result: 84.6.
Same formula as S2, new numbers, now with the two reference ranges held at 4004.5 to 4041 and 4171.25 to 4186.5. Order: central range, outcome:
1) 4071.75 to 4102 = 0.026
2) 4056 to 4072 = 0.053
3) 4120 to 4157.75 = -0.036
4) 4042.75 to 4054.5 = 0.056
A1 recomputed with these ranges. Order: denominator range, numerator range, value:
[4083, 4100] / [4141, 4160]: 1.01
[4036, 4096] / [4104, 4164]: 1.04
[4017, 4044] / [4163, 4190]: 0.99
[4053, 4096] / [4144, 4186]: 1.03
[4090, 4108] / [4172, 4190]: 1.08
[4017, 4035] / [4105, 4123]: 1.03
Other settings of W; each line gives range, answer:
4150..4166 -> 84.5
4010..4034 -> 83.3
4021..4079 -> 80.5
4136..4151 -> 86.3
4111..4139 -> 85.6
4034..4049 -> 80.5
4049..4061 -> 80.9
